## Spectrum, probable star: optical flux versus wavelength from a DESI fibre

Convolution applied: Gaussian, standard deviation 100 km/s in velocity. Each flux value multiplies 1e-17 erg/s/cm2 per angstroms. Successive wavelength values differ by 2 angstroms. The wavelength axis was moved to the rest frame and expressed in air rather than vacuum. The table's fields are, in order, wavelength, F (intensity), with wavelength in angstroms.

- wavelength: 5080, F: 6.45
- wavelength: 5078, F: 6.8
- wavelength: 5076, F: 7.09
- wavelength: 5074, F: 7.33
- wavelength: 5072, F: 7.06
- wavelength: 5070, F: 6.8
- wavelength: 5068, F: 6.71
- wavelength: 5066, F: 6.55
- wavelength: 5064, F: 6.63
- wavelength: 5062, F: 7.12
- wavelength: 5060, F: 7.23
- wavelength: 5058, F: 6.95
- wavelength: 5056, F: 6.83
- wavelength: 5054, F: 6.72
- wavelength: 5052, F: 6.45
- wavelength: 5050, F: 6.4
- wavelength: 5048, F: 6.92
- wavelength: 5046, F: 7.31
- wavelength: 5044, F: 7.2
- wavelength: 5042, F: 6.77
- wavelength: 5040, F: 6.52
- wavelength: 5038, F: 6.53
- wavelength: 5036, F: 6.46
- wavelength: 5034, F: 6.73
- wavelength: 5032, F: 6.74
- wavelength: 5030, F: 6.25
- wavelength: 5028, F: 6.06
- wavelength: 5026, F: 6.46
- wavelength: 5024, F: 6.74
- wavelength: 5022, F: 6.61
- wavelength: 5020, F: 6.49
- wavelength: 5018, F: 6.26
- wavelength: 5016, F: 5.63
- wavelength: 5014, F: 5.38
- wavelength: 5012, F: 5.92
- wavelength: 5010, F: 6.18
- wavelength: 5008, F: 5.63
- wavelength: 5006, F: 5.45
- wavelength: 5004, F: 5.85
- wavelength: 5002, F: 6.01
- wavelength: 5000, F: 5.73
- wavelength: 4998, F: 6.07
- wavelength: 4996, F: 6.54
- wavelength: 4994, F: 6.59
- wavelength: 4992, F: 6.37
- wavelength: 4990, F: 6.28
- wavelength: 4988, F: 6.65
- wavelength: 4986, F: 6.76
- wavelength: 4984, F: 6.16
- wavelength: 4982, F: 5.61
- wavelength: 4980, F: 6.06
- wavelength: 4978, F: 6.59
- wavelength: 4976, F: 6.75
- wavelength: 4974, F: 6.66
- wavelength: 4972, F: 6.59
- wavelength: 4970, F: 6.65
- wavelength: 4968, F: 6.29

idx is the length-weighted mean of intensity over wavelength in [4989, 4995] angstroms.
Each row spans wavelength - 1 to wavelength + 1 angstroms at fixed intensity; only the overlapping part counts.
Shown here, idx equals 6.41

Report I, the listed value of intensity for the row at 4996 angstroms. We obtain 6.54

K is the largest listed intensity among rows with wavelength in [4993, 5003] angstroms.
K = 6.59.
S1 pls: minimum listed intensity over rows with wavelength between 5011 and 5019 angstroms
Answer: 5.38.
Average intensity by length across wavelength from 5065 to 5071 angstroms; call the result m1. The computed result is 6.69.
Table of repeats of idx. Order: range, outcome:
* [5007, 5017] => 5.75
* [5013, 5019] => 5.76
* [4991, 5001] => 6.26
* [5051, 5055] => 6.58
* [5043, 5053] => 6.86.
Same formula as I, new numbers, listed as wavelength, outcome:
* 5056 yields 6.83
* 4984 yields 6.16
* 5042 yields 6.77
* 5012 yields 5.92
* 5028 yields 6.06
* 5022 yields 6.61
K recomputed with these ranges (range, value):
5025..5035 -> 6.74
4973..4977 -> 6.75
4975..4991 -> 6.76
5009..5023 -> 6.61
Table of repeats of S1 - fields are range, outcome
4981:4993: 5.61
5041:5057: 6.4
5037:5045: 6.52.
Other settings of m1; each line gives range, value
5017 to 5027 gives 6.51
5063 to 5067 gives 6.59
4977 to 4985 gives 6.1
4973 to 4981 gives 6.51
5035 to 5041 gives 6.5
